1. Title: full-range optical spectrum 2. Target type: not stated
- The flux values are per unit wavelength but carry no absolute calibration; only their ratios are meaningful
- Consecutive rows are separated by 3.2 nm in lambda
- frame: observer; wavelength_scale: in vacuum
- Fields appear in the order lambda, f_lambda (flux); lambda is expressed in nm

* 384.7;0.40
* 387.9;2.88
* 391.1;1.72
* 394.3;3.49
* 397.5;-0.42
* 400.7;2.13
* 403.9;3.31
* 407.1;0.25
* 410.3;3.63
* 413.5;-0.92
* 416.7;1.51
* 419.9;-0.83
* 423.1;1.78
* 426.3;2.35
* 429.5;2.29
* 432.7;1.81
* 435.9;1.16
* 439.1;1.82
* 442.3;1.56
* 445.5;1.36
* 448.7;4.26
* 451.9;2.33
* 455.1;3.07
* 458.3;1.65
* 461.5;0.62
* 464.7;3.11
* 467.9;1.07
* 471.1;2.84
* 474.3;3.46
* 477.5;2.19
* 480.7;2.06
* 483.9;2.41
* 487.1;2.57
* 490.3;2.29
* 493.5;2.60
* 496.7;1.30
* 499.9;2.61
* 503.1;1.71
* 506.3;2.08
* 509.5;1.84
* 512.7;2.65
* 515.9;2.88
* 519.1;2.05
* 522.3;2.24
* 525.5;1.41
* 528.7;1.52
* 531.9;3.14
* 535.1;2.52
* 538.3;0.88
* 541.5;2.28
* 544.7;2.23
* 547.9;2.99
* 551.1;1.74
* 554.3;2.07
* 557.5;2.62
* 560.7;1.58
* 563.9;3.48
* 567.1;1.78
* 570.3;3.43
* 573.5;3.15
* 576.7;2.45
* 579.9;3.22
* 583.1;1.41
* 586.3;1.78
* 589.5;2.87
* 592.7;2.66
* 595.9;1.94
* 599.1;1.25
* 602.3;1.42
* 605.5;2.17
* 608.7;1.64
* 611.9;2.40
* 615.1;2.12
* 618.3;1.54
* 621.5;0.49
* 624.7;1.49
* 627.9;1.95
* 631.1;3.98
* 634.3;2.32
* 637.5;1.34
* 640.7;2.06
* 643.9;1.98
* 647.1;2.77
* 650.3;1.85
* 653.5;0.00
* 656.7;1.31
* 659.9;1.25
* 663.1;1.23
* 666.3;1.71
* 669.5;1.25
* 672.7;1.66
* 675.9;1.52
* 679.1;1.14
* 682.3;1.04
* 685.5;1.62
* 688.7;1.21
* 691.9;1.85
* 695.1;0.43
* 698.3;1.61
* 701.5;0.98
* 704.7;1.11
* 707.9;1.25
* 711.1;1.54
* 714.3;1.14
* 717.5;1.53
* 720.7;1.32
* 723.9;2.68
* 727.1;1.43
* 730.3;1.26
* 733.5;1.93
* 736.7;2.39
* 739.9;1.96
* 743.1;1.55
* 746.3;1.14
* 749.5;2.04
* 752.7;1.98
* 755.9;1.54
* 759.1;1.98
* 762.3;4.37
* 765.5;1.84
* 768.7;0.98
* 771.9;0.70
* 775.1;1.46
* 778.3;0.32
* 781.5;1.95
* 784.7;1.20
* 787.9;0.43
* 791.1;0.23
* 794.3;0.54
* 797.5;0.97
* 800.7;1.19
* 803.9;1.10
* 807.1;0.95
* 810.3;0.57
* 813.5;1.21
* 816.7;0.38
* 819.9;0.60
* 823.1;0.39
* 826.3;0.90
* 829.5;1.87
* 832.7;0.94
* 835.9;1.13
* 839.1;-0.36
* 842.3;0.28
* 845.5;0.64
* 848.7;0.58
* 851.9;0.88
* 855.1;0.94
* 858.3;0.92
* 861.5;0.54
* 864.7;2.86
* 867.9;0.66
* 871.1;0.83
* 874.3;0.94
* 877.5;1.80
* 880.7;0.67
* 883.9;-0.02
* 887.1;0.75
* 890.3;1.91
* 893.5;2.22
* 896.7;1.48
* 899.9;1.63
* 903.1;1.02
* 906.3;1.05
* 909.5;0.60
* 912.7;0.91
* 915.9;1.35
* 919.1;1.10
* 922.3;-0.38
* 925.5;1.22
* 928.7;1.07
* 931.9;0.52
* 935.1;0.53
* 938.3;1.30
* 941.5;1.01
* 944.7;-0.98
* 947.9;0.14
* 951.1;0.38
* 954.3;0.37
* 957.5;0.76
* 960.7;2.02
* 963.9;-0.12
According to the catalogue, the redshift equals 0.16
